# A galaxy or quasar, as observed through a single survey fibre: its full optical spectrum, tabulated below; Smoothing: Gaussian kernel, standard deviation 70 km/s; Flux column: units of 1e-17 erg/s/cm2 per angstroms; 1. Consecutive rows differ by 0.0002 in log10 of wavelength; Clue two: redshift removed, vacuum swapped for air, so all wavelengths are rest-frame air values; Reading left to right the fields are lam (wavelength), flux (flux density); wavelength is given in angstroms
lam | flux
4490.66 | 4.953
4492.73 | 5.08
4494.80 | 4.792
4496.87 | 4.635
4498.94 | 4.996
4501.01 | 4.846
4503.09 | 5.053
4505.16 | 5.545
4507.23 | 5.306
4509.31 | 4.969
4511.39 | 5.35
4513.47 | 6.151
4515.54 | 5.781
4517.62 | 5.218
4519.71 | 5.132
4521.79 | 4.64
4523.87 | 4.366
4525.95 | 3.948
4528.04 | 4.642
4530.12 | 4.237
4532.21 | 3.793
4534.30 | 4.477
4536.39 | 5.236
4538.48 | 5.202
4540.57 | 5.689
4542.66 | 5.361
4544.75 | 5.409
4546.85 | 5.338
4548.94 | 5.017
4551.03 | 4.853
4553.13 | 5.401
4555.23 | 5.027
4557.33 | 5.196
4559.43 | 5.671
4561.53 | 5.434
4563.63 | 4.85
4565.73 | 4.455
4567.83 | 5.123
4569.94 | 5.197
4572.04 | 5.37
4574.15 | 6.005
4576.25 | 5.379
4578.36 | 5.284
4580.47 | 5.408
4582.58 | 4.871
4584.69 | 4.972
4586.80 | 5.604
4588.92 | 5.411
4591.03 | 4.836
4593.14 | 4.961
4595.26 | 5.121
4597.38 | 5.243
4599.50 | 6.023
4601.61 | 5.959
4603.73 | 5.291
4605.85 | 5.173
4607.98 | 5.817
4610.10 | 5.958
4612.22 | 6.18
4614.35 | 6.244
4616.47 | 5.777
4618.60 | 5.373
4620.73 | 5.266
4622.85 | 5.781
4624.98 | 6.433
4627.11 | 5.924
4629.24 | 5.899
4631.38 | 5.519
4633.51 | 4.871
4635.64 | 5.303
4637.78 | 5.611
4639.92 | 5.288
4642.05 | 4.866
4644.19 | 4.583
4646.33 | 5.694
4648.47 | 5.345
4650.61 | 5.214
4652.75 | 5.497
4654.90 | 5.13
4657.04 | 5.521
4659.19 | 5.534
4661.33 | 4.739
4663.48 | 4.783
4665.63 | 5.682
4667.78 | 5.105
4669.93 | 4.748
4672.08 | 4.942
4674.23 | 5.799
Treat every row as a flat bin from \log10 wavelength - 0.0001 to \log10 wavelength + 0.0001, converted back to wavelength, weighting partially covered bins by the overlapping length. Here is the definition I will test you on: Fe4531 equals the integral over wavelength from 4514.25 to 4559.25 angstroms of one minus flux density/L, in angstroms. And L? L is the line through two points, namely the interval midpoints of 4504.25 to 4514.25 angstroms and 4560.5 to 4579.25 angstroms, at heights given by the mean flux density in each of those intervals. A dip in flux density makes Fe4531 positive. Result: 3.2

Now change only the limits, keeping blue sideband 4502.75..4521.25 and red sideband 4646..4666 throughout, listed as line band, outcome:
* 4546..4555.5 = 0.40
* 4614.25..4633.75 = -1.51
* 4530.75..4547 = 1.02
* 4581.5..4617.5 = -1.17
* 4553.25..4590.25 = 0.63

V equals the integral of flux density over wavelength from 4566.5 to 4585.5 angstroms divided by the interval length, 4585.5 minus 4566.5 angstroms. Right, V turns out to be 5.28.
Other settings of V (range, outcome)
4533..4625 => 5.36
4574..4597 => 5.23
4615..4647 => 5.49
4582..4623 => 5.49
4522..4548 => 4.8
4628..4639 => 5.44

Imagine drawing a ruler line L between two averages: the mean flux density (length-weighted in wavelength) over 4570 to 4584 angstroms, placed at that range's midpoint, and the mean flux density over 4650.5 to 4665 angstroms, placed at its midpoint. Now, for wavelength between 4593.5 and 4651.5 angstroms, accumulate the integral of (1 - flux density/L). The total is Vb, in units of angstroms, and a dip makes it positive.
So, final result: -2.9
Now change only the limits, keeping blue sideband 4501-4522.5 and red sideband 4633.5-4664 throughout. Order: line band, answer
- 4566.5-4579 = -0.3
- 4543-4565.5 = 0.3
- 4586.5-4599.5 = 0.0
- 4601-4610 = -0.6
